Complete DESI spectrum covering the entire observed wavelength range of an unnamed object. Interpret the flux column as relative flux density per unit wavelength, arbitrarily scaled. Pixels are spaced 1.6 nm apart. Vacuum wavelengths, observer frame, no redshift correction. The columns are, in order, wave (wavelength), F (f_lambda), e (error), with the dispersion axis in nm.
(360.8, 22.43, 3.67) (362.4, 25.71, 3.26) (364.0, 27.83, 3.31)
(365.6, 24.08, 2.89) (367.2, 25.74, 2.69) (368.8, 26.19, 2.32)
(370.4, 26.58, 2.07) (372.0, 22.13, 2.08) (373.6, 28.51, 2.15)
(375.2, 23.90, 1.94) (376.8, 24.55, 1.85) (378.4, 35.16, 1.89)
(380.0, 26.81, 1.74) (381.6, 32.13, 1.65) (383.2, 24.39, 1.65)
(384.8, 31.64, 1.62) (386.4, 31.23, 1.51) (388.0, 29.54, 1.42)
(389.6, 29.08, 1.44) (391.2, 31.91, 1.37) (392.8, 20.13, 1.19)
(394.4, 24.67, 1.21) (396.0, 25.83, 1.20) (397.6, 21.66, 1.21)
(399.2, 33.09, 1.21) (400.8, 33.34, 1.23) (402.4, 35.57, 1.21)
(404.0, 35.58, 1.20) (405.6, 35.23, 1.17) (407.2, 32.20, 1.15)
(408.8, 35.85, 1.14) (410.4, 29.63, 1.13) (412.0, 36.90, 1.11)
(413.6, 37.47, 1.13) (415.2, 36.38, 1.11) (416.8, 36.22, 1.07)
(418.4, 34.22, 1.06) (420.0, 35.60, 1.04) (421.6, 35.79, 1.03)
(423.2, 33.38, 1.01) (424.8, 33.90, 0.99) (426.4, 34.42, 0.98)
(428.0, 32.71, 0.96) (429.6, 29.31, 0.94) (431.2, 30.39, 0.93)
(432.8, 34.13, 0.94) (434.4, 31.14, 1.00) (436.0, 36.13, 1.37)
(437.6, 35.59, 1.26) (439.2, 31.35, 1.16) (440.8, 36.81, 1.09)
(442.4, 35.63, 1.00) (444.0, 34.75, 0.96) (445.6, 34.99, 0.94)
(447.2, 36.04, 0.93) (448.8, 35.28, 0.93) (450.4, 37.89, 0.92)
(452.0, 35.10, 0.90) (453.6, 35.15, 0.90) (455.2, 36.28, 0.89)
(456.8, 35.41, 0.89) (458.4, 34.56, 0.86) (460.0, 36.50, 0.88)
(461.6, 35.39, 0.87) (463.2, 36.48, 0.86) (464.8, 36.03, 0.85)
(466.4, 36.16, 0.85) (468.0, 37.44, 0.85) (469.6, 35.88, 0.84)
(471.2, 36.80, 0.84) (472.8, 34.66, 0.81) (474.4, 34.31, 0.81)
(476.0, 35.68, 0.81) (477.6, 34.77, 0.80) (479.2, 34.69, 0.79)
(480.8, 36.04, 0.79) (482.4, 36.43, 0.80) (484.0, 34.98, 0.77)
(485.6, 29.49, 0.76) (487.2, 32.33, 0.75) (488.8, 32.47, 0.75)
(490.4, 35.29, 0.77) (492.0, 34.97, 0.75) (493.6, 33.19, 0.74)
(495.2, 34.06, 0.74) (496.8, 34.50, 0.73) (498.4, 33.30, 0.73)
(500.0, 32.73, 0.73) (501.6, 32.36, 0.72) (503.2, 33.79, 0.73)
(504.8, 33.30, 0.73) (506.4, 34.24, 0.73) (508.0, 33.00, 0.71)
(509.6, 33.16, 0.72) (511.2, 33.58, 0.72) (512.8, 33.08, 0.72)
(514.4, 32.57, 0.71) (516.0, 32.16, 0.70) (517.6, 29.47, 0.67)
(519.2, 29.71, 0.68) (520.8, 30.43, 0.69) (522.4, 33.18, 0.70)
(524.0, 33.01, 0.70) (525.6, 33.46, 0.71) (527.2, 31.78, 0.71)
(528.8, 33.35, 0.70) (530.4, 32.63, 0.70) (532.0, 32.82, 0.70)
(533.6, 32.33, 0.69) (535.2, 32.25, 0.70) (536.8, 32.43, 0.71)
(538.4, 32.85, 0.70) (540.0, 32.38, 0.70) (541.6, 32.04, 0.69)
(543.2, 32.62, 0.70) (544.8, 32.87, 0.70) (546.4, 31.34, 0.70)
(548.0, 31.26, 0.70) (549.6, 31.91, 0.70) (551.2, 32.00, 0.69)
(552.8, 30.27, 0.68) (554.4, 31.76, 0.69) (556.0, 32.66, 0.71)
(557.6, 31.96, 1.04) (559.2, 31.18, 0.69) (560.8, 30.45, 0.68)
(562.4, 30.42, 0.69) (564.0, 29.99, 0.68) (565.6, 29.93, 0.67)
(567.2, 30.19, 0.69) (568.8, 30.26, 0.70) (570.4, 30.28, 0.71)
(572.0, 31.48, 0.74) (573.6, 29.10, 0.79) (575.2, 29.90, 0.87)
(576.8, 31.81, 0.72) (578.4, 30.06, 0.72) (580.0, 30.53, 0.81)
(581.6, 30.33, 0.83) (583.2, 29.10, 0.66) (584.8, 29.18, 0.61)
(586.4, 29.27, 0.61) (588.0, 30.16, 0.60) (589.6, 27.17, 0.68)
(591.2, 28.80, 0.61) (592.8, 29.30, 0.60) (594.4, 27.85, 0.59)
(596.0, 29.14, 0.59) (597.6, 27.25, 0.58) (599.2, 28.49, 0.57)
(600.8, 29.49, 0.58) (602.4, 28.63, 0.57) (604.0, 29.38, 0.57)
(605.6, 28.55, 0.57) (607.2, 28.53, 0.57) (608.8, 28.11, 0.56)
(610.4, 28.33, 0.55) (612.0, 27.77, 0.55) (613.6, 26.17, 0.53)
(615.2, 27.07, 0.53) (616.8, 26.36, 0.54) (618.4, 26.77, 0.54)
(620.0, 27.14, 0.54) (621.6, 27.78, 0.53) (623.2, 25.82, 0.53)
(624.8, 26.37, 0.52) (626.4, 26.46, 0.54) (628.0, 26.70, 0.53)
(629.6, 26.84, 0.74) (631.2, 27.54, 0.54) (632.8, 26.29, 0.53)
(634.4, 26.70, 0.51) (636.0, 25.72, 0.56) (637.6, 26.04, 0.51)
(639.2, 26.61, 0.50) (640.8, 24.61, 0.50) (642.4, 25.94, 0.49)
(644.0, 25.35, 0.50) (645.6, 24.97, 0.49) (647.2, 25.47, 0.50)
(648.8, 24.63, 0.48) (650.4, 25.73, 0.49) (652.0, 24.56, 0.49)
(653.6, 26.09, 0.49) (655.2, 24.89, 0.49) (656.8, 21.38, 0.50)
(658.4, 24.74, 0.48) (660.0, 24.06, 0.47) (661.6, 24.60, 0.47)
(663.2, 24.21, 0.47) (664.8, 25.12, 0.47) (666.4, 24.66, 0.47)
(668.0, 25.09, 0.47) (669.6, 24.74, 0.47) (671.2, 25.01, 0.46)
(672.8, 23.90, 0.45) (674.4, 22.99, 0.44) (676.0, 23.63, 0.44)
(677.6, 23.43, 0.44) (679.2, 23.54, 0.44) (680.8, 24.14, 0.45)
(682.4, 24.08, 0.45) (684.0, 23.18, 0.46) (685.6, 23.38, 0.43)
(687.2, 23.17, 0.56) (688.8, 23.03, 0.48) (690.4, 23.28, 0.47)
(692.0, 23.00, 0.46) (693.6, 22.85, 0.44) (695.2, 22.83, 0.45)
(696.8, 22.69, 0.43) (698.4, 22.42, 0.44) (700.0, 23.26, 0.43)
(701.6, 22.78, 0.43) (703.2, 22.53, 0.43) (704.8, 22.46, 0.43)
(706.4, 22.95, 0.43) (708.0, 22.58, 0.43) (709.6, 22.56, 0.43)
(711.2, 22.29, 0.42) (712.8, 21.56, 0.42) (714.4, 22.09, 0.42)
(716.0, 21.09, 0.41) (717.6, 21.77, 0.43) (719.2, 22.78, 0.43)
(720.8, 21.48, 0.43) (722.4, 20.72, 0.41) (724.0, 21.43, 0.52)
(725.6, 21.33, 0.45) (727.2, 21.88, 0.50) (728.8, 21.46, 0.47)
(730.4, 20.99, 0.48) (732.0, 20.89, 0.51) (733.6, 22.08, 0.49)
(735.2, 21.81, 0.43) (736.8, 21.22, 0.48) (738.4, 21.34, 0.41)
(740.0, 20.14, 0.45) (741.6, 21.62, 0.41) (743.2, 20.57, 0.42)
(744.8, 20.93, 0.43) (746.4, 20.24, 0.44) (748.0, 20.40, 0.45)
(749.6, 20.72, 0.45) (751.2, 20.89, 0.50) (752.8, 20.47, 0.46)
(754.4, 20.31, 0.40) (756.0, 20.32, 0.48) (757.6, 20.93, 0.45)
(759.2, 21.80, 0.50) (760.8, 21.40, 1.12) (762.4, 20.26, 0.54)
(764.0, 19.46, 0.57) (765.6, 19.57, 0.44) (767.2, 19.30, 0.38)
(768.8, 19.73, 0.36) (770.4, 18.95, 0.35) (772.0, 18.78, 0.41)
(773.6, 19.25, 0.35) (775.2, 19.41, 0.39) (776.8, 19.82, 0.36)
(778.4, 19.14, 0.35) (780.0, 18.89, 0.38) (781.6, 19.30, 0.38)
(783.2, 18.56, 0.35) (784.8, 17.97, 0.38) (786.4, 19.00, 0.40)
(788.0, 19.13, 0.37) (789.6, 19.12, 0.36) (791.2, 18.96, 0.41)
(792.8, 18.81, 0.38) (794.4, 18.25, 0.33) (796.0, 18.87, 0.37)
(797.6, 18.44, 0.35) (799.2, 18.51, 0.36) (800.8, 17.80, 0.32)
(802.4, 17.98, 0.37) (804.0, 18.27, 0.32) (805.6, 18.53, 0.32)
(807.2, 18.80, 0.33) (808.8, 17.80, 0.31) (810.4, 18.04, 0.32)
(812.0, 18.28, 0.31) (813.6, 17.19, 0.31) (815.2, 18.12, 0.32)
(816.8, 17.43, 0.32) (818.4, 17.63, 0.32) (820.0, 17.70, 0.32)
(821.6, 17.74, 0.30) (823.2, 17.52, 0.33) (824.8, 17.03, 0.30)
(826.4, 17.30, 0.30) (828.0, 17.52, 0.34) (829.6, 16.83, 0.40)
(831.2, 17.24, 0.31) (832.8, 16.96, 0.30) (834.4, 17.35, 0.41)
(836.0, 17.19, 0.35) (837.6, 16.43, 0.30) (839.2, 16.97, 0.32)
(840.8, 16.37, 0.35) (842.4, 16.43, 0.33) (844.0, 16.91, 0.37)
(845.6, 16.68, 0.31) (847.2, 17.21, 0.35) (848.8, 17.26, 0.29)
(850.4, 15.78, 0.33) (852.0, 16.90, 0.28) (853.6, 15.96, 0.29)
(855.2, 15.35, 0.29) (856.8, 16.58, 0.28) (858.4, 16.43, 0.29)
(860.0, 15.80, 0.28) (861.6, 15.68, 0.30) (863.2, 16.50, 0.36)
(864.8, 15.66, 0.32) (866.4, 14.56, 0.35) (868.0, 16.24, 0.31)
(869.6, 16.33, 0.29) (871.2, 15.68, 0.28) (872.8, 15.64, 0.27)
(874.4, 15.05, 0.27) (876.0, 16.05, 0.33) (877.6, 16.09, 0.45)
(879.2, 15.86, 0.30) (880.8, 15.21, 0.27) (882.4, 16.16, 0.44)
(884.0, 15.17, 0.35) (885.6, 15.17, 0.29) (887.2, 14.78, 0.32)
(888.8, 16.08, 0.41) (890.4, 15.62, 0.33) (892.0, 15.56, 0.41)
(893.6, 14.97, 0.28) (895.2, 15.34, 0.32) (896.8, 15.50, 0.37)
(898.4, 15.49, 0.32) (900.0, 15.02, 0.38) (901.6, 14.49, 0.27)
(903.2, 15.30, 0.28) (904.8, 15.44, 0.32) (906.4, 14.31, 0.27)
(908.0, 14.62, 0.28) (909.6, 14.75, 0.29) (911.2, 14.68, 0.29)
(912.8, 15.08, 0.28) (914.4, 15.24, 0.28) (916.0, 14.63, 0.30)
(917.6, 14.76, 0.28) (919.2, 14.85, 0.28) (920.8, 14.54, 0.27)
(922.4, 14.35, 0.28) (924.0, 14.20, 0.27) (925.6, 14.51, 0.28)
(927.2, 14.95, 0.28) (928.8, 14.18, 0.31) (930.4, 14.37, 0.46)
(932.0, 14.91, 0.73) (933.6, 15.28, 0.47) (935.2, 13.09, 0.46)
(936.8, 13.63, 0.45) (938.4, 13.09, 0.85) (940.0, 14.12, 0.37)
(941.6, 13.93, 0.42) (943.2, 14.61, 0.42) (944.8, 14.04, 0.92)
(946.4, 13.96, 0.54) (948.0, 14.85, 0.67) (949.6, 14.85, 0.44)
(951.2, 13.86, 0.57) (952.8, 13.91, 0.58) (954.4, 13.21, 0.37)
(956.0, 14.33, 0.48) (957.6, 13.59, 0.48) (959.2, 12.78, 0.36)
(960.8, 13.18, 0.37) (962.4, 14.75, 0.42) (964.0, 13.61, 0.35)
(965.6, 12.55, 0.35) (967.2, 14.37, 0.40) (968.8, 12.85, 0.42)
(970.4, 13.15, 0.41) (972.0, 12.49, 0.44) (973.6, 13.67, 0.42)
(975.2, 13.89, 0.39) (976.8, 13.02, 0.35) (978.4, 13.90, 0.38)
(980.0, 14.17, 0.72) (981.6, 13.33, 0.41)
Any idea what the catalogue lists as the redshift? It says 0.000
